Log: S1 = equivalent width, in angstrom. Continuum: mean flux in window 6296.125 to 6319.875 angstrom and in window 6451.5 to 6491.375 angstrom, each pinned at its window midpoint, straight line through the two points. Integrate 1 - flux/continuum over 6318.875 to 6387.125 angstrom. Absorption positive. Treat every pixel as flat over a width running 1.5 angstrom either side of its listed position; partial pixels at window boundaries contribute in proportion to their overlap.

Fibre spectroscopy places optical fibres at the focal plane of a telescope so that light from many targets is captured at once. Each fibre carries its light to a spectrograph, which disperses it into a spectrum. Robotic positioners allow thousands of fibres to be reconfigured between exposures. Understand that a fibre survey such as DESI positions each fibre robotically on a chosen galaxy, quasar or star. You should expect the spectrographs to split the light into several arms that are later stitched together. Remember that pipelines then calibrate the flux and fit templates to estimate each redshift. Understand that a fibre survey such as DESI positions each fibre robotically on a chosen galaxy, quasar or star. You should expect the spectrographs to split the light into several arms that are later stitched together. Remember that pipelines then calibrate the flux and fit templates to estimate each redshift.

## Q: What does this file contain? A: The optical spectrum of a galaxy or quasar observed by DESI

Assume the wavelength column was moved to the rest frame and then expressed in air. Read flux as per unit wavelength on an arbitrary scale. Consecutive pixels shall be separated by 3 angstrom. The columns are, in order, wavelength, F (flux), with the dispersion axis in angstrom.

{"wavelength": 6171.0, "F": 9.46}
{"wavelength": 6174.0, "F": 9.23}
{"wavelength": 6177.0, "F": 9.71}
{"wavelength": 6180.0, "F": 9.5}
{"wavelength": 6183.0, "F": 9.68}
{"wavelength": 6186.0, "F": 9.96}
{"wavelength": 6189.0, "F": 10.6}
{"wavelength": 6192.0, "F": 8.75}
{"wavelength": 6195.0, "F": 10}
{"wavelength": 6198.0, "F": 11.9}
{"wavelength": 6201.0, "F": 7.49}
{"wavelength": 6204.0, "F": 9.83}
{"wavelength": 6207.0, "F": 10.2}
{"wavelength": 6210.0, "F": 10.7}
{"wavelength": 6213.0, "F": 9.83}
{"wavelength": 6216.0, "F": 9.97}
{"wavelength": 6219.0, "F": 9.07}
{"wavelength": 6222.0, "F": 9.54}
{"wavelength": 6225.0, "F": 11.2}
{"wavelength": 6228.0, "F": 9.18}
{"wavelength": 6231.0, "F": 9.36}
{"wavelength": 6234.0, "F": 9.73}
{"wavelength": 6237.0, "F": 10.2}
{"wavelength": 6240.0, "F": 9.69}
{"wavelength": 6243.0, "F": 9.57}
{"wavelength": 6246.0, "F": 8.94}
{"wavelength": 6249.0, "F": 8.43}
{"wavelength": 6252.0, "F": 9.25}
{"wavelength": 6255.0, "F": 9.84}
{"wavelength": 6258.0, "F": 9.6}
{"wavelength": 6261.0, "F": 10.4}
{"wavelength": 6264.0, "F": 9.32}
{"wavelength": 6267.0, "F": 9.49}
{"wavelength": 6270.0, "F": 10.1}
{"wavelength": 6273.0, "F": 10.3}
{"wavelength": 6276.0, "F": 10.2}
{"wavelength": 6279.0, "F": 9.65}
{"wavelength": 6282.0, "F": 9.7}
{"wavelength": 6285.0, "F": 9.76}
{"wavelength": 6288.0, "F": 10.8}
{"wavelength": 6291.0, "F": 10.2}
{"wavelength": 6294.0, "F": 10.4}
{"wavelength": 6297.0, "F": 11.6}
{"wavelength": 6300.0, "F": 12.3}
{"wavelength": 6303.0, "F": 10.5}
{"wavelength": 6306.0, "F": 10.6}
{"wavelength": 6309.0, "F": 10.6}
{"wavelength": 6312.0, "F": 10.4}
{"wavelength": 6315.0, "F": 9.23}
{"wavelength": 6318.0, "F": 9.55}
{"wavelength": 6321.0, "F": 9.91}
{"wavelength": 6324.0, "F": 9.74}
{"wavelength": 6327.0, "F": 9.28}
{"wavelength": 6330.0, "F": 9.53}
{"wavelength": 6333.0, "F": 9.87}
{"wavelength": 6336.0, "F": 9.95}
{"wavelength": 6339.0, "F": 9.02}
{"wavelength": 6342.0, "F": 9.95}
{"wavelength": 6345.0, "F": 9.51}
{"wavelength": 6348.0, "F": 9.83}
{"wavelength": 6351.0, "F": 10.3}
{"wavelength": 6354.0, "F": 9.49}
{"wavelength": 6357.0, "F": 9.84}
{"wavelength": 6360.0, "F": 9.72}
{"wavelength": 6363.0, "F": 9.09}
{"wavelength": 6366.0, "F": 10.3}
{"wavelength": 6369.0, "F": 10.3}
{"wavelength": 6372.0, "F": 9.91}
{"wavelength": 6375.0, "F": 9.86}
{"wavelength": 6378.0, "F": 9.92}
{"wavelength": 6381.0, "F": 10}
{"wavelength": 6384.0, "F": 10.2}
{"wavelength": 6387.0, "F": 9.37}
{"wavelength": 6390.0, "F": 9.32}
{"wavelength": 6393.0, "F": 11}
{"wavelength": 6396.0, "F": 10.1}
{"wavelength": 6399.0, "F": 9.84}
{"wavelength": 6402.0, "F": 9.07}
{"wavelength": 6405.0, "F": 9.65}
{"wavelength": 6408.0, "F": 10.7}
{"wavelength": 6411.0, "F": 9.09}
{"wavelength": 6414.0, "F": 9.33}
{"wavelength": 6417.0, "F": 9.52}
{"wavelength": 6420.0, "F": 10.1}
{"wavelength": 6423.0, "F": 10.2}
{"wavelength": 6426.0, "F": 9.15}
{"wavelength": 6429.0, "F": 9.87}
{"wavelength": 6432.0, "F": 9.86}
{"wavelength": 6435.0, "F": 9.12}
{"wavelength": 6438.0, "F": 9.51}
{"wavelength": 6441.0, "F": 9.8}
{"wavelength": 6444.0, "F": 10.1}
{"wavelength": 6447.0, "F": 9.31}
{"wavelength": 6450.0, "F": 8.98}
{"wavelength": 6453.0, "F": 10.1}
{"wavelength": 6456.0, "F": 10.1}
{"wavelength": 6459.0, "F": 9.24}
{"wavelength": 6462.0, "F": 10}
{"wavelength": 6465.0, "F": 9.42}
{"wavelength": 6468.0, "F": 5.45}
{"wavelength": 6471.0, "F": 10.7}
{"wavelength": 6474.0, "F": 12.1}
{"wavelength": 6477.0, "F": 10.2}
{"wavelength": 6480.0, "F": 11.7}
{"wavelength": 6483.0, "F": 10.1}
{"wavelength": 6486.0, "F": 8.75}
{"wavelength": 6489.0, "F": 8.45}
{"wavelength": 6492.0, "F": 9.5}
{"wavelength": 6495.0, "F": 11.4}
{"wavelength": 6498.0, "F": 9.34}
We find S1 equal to 3.6 angstrom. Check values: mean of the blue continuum 10.6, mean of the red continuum 9.71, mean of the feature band 9.78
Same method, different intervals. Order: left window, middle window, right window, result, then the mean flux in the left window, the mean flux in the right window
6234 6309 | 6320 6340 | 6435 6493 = 0.60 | 10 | 9.65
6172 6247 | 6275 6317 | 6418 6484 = -2.81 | 9.76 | 9.77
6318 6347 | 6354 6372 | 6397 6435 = -0.32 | 9.64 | 9.68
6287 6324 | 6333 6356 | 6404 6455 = 1.10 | 10.5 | 9.67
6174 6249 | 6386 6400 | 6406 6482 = -0.29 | 9.74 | 9.75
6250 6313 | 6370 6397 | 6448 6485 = 0.09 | 10.2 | 9.82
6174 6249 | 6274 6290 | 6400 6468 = -0.59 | 9.74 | 9.56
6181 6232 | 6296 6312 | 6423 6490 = -2.08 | 9.84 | 9.66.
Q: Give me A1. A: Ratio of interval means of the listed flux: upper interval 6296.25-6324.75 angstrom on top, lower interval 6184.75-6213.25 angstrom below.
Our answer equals 1.1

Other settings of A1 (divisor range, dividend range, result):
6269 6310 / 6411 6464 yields 0.92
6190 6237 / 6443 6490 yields 0.99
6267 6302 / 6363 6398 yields 0.96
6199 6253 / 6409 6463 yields 1.01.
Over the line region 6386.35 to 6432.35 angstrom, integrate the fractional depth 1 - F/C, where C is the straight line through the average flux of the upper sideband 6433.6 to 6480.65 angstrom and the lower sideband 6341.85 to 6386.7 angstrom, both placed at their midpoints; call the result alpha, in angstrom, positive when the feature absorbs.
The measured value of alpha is 0.1 angstrom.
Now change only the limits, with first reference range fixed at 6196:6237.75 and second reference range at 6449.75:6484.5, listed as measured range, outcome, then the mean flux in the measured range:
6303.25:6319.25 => -0.4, 10.1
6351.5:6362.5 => 0.2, 9.69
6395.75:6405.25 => 0.3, 9.61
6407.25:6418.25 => 0.3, 9.59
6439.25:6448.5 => 0.1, 9.73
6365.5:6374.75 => -0.2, 10.1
